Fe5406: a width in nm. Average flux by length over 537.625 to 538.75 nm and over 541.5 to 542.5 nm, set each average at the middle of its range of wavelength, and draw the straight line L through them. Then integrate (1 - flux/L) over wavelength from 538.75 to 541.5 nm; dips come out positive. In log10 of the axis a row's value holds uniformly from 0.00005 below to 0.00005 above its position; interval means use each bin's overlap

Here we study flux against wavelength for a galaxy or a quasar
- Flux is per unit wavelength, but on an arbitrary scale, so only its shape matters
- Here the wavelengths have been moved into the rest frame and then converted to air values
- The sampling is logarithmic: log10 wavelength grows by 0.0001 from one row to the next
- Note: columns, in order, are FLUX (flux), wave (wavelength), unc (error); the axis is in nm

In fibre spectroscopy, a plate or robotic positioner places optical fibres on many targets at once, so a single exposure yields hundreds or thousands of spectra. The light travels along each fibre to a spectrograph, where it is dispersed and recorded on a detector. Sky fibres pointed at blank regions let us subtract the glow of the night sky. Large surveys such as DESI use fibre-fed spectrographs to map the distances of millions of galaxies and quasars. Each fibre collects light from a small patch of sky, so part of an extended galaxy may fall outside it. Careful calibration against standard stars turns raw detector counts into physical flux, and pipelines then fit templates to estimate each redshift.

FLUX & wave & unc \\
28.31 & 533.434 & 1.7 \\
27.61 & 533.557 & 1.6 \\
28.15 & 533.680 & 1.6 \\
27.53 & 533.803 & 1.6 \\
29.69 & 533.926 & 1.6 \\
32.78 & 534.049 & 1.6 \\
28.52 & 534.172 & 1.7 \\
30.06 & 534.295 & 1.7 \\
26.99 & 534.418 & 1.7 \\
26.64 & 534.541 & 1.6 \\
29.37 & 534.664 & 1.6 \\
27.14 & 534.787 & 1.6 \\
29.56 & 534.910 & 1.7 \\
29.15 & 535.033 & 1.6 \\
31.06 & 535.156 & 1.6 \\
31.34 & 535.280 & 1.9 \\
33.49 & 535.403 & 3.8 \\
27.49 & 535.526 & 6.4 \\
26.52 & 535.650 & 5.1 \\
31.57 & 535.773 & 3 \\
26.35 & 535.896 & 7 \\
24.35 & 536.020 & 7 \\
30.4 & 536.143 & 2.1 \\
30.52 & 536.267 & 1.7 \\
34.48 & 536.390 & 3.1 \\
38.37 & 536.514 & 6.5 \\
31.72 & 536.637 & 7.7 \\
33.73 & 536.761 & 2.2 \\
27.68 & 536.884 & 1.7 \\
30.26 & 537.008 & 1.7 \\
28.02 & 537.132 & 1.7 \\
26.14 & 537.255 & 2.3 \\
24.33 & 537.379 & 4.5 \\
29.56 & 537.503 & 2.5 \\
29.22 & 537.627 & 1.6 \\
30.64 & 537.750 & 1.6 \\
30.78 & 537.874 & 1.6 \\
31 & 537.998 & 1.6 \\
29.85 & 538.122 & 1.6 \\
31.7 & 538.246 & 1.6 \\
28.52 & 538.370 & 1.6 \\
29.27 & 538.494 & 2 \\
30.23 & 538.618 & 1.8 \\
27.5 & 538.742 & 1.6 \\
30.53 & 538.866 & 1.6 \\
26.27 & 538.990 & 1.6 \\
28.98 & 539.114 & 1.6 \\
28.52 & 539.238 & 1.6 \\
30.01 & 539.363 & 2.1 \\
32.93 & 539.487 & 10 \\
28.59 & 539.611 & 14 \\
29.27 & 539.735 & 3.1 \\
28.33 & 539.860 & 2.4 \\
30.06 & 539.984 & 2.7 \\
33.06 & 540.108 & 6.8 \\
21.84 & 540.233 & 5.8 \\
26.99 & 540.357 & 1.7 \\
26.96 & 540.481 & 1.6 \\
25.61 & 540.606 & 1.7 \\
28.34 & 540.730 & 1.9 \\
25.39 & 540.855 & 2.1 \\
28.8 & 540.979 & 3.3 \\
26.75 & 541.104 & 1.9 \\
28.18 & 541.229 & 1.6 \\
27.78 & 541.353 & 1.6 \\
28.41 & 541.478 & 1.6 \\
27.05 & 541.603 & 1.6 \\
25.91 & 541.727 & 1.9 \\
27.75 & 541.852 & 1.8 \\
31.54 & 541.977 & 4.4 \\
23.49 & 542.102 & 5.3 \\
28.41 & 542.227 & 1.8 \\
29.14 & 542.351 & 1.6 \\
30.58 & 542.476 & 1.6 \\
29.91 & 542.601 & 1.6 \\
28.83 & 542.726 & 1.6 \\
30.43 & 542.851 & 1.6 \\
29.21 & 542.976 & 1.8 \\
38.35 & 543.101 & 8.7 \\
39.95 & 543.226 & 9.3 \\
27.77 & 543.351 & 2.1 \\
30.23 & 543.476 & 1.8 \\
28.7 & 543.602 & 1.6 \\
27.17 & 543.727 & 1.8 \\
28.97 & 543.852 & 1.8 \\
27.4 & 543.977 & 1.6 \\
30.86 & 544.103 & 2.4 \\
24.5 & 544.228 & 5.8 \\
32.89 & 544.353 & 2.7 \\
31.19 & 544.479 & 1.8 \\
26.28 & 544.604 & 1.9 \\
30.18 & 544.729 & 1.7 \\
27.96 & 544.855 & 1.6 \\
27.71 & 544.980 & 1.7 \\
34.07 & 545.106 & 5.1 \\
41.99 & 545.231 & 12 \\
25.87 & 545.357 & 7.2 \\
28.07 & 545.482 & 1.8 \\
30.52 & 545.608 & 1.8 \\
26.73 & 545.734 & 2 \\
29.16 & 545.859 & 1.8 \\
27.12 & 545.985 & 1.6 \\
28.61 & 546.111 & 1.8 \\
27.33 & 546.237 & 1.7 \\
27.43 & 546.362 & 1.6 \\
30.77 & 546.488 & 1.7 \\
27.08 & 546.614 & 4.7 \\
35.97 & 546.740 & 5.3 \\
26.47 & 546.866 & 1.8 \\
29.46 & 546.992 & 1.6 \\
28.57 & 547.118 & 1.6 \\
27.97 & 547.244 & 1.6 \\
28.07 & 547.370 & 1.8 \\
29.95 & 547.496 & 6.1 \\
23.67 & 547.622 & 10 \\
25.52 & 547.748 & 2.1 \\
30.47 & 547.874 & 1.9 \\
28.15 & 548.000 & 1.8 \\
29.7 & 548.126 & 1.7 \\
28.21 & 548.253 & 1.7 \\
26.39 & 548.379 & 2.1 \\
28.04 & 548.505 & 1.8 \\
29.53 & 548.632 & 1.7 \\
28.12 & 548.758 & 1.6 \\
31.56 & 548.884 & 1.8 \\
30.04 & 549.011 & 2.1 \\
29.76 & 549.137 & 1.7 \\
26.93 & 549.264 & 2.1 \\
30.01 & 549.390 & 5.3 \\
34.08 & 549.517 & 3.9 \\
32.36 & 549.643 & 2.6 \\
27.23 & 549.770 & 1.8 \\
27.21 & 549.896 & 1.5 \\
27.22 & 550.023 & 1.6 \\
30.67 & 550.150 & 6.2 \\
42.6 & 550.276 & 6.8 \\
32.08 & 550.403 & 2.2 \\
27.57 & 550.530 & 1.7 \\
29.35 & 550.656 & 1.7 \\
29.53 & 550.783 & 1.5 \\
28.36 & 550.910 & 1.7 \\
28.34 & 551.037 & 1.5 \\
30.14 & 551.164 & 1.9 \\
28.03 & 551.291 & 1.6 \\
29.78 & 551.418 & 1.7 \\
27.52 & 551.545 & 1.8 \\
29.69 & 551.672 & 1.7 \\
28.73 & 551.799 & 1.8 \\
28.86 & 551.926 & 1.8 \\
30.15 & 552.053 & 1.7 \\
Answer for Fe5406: 0.07 nm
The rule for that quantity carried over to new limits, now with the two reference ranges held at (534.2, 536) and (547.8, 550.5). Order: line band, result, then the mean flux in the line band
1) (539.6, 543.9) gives 0.09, 28.8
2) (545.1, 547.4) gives 0.02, 29.4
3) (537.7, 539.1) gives -0.02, 29.6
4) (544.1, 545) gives 0.02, 28.9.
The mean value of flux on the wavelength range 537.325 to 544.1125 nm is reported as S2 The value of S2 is 29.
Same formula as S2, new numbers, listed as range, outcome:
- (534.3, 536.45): 29.2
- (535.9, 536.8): 31.5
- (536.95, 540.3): 29.1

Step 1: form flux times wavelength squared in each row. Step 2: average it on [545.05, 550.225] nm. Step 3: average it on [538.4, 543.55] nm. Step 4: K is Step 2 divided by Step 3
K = 1.03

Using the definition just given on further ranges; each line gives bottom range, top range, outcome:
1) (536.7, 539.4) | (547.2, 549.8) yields 1.03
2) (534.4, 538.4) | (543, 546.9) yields 1.04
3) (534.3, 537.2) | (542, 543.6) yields 1.05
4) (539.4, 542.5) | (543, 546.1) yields 1.09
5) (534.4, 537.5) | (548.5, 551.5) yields 1.07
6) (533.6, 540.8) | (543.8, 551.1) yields 1.04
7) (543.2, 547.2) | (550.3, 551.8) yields 1.02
